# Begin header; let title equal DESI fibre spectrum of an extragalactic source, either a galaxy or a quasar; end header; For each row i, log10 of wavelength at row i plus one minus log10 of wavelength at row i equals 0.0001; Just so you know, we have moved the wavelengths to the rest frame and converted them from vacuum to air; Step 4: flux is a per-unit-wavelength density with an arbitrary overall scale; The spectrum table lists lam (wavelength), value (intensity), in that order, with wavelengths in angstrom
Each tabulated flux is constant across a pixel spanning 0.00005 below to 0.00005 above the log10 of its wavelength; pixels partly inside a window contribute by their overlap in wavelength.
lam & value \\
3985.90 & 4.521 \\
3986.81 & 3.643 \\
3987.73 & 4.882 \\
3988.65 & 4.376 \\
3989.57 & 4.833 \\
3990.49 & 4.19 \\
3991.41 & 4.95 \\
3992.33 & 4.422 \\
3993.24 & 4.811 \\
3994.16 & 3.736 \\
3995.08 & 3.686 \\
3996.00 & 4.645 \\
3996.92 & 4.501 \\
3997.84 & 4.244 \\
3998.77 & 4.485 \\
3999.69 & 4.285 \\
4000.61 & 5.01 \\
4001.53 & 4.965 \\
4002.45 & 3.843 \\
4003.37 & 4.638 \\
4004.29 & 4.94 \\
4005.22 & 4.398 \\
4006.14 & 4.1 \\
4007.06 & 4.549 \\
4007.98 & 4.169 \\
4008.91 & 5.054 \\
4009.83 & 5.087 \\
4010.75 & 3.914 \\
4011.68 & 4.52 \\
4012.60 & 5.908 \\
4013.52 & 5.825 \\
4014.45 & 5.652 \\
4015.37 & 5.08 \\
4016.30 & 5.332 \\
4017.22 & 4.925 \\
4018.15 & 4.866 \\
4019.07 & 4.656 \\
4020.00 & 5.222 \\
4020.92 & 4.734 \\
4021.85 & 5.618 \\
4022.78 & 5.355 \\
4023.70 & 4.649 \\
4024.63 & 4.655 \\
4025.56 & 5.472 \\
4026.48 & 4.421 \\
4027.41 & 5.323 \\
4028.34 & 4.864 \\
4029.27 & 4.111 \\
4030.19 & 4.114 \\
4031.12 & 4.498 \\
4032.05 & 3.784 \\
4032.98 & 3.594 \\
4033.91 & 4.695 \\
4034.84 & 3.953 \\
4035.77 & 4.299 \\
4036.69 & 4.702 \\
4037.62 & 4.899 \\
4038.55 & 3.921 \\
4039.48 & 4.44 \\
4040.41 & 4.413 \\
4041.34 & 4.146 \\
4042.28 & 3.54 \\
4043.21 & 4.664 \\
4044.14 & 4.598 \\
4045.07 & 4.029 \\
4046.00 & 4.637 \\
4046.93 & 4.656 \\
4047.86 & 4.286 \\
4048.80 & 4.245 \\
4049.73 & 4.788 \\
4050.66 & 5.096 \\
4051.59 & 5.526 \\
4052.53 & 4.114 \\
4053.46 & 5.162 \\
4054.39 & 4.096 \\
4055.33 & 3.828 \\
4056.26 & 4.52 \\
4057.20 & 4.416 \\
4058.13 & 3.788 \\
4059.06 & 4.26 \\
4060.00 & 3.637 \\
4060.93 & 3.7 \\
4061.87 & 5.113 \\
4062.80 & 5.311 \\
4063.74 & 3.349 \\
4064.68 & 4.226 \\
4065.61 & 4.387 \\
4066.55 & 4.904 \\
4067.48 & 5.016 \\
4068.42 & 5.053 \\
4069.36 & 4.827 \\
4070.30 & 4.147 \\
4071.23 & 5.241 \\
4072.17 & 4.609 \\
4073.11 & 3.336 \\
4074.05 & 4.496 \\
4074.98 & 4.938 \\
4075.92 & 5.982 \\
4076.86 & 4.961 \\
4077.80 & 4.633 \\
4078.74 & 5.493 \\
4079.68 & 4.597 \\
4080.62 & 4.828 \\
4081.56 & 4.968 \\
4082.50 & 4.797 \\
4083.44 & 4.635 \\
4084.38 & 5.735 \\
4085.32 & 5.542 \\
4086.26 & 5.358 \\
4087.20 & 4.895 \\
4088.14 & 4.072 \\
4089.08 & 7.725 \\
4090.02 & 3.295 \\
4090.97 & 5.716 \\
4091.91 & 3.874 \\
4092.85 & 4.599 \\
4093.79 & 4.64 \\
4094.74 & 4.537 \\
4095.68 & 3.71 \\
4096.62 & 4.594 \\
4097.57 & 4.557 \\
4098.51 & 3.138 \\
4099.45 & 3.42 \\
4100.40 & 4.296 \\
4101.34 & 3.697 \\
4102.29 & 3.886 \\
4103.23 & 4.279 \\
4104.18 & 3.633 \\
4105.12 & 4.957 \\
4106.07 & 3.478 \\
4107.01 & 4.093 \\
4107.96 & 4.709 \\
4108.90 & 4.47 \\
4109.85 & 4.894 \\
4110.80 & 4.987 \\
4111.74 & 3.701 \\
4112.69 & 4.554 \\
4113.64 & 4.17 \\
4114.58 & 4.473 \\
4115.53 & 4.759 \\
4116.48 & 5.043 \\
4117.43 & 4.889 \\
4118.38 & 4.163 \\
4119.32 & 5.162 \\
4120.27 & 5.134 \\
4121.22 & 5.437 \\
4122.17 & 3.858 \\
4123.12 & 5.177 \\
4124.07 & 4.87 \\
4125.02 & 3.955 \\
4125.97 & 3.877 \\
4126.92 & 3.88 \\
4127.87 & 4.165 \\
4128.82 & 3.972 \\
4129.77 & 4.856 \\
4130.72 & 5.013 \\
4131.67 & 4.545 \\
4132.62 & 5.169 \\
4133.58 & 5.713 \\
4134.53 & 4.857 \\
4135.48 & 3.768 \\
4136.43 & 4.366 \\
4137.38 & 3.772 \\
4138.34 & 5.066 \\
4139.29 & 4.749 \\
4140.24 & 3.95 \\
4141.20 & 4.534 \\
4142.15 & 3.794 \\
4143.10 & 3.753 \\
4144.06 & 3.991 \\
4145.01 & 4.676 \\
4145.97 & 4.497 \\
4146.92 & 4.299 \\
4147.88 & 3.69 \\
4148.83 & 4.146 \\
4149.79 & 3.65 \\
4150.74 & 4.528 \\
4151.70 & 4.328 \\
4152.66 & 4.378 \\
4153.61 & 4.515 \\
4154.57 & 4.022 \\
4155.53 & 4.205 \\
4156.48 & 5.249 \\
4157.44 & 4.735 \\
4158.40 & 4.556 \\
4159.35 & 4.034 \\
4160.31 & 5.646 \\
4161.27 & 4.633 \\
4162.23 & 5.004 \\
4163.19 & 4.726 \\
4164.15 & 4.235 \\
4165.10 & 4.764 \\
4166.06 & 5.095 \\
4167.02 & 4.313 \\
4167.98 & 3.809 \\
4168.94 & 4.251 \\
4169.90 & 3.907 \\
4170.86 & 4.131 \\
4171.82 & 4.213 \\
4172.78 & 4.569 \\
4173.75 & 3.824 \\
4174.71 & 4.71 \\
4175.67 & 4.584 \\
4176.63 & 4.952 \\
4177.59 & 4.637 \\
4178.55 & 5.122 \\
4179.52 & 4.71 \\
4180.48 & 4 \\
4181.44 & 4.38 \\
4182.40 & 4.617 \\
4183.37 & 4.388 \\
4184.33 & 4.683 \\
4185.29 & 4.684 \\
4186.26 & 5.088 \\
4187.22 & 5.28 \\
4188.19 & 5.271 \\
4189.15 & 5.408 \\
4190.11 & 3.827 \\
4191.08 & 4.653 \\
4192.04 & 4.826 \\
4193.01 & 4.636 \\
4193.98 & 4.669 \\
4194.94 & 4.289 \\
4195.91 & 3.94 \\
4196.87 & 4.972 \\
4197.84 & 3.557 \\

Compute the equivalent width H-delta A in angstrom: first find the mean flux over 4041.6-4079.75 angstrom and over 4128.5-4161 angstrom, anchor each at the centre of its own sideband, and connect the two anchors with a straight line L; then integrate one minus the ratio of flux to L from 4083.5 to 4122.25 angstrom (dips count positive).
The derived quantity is -0.5 angstrom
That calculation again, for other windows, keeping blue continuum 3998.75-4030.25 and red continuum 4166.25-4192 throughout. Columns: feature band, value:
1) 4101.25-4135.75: 1.1 angstrom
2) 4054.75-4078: 1.2 angstrom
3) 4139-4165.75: 1.1 angstrom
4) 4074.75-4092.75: -1.3 angstrom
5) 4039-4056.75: 1.2 angstrom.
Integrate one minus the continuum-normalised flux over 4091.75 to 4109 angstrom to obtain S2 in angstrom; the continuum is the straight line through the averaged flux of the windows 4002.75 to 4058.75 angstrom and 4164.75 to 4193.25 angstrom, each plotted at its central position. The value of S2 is 1.8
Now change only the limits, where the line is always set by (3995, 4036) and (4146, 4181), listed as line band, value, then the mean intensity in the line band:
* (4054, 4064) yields 0.9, 4.2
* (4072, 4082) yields -0.5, 4.81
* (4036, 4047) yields 0.6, 4.38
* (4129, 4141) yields -0.4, 4.63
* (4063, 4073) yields 0.1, 4.55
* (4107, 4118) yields -0.1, 4.58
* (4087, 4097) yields -0.3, 4.69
